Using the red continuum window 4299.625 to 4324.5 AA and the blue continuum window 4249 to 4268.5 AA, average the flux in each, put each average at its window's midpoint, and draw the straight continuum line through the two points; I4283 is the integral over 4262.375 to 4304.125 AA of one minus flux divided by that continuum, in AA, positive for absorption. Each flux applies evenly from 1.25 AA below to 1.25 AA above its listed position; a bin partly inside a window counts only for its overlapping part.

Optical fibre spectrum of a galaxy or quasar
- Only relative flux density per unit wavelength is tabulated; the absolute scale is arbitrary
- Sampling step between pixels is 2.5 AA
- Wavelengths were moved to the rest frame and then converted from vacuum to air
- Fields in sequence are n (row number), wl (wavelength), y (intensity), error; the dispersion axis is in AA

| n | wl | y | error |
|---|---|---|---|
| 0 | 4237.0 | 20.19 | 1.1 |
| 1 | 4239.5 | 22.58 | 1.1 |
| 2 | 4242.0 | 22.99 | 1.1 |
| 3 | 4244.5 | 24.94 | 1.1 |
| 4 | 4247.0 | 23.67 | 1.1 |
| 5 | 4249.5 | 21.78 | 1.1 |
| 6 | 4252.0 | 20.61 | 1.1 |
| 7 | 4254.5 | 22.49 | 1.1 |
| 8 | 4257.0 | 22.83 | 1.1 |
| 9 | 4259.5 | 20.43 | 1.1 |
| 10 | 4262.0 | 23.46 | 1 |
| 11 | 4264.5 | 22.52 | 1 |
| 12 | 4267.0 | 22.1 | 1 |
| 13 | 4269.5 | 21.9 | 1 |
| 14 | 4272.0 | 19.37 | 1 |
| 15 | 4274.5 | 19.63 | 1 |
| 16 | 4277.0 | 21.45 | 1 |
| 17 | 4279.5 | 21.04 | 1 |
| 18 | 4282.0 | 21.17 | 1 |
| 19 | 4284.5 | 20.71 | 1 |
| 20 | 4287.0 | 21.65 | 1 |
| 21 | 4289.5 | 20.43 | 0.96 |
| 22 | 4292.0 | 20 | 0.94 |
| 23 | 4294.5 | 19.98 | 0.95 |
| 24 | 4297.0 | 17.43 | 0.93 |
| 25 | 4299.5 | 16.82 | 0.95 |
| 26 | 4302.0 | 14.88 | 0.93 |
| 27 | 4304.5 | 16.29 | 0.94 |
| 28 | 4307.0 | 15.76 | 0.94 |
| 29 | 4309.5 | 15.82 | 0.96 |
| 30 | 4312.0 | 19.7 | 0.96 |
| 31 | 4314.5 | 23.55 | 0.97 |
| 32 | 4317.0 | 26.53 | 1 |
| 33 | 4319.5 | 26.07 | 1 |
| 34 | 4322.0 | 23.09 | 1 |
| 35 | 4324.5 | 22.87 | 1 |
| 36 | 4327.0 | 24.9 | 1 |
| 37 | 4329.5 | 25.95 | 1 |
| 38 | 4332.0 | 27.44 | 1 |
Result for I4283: 2.26 AA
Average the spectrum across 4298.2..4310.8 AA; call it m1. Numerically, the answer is 15.9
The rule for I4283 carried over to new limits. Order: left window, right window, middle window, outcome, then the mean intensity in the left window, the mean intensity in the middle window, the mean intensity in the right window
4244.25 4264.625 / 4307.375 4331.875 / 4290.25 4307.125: 4.0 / 22.4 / 17.5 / 23.1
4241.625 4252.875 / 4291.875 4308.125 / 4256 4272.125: -0.7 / 22.9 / 22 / 17.1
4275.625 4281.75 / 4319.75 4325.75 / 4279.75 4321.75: 4.6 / 21.2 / 19.9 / 23.5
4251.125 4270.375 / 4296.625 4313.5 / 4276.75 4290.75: -1.3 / 22.1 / 21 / 16.7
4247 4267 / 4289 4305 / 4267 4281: -0.3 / 22.1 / 20.8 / 17.9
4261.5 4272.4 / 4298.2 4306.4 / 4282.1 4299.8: -1.9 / 22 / 19.8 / 16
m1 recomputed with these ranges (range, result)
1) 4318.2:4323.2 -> 24.6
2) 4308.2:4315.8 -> 19.7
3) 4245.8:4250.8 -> 22.7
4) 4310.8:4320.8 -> 24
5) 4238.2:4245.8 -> 23.5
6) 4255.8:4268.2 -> 22.3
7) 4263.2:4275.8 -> 21.1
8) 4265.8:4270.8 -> 22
